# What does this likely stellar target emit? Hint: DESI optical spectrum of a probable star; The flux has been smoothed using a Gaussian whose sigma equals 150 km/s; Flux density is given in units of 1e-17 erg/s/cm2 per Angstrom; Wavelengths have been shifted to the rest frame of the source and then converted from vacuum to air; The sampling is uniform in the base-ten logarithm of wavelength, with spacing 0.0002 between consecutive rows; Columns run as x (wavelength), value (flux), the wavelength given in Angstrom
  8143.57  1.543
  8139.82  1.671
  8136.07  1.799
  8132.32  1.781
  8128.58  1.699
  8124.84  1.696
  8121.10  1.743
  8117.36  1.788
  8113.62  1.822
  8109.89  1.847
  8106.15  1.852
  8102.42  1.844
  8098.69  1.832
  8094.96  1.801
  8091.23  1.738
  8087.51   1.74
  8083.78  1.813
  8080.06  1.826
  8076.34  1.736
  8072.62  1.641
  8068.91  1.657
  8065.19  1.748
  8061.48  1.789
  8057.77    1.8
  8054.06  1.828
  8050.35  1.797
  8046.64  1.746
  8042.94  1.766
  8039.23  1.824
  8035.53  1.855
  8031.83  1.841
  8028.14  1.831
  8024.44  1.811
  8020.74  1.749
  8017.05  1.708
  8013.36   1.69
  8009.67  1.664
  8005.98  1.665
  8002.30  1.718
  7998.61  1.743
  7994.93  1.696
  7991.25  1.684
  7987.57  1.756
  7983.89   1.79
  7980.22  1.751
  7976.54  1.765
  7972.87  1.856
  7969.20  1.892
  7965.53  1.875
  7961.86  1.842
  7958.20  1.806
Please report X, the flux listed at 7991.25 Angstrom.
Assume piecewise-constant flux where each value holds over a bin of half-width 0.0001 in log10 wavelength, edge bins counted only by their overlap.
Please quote 1.684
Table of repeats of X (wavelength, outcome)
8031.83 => 1.841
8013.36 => 1.69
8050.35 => 1.797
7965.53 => 1.875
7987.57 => 1.756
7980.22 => 1.751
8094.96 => 1.801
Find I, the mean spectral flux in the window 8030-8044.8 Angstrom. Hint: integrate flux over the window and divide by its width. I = 1.82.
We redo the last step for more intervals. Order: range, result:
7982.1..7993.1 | 1.74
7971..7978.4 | 1.81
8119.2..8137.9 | 1.74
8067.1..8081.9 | 1.72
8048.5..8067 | 1.79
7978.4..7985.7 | 1.77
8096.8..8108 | 1.84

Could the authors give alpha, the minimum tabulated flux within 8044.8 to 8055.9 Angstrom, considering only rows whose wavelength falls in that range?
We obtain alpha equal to 1.746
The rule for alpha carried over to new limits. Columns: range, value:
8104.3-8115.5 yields 1.822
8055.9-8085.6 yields 1.641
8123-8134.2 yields 1.696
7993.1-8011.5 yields 1.664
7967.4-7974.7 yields 1.856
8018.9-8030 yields 1.749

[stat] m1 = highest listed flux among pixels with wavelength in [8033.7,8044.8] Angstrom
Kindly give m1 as 1.855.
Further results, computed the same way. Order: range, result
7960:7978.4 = 1.892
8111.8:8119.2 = 1.822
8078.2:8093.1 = 1.826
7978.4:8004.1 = 1.79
